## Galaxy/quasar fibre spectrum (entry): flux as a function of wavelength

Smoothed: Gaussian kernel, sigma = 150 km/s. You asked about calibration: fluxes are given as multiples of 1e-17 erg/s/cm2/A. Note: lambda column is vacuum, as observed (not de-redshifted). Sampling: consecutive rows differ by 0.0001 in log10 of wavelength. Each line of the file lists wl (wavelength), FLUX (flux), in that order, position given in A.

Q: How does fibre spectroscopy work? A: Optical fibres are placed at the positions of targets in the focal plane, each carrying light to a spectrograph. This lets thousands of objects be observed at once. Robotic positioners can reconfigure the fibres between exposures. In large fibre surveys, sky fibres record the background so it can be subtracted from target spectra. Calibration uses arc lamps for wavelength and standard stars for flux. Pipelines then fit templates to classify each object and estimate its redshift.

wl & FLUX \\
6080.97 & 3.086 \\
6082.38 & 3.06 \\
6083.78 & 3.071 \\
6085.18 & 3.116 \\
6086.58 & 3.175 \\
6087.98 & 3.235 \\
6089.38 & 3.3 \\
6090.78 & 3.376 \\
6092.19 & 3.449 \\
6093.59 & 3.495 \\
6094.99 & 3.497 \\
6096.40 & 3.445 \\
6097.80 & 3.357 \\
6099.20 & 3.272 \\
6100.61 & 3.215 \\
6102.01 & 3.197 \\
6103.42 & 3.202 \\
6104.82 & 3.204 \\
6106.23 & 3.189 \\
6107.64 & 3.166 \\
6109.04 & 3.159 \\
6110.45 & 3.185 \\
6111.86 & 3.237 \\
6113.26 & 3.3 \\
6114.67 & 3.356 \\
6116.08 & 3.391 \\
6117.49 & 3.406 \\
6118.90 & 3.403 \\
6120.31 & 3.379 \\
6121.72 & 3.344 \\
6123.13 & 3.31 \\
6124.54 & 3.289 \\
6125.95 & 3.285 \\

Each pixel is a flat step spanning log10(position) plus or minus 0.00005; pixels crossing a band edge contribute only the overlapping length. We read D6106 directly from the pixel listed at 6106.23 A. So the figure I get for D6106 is 3.189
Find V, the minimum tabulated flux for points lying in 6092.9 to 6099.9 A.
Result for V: 3.272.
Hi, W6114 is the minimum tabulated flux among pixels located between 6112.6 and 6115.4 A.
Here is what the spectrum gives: 3.3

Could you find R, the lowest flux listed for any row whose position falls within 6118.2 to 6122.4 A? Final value 3.344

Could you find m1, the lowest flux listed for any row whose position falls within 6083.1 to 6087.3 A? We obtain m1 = 3.071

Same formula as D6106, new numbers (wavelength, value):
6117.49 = 3.406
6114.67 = 3.356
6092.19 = 3.449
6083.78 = 3.071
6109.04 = 3.159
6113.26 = 3.3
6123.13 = 3.31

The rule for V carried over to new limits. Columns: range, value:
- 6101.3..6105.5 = 3.197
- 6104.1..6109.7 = 3.159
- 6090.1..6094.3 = 3.376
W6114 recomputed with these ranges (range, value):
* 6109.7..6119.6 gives 3.185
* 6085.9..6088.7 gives 3.175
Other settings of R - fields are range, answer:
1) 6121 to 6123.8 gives 3.31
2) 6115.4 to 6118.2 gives 3.391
